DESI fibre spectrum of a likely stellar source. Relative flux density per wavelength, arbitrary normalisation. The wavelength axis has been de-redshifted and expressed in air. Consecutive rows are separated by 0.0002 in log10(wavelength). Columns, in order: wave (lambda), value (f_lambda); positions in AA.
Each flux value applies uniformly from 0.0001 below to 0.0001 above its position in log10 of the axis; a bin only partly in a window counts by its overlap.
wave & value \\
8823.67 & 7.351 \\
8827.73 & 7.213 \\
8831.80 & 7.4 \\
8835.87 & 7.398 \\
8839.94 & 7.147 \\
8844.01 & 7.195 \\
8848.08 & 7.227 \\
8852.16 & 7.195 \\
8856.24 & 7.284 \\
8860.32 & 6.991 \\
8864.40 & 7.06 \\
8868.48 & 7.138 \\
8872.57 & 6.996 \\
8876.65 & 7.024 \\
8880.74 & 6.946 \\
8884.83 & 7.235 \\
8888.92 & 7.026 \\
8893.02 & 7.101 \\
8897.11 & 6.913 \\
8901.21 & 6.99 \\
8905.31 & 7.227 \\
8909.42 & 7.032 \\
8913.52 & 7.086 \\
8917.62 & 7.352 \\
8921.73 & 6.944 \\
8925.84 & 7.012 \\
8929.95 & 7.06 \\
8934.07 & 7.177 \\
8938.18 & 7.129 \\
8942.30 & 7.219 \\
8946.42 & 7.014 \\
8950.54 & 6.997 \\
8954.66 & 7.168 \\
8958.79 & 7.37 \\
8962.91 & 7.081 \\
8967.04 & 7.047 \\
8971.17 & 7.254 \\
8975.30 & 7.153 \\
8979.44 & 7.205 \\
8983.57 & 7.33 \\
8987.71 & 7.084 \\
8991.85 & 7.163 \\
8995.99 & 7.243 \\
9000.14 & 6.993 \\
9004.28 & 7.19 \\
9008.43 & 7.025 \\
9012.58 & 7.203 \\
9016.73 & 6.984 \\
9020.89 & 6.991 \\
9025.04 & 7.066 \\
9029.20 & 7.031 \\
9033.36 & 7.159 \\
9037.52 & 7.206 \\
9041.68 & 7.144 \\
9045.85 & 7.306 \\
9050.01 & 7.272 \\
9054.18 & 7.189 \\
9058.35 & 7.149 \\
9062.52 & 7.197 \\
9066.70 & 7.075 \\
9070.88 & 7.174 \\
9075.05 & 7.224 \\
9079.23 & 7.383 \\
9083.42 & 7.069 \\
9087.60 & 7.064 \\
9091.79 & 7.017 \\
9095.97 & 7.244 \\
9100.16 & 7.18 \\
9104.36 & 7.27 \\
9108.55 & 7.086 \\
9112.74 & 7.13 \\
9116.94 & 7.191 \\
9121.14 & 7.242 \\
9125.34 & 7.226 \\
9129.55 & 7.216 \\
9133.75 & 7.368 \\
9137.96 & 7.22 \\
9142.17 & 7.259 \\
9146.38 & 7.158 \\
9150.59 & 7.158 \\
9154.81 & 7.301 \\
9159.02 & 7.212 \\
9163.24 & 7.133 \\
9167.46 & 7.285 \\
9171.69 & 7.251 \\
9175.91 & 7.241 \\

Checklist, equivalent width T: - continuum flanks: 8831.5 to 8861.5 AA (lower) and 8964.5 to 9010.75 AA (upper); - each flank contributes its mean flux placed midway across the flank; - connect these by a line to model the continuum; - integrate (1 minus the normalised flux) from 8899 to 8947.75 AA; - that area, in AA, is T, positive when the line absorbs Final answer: 0.6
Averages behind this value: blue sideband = 7.23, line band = 7.1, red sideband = 7.15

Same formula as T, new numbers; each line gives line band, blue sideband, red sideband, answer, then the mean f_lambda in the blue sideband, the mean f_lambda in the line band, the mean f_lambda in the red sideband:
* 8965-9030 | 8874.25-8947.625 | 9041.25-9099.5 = 0.1 AA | 7.08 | 7.12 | 7.18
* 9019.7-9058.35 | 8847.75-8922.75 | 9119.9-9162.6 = 0.1 AA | 7.09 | 7.16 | 7.23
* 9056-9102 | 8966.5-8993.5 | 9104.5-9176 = 0.3 AA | 7.18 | 7.16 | 7.22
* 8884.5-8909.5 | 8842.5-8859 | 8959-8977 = 0.4 AA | 7.21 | 7.07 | 7.16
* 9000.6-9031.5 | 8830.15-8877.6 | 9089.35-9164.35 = 0.5 AA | 7.17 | 7.07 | 7.2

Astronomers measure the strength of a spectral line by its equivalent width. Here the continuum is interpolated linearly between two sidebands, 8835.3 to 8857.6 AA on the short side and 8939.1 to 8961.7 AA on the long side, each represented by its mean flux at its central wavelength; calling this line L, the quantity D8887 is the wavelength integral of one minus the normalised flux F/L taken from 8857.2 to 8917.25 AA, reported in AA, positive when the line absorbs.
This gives 1.1 AA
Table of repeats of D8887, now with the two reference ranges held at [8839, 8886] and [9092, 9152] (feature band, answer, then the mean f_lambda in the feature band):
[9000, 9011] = 0.12 AA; 7.09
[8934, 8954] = 0.11 AA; 7.11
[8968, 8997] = -0.16 AA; 7.2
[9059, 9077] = 0.05 AA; 7.17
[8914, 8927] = 0.06 AA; 7.11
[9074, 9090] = 0.03 AA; 7.18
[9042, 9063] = -0.10 AA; 7.22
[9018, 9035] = 0.28 AA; 7.05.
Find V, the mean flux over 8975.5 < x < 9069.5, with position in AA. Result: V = 7.15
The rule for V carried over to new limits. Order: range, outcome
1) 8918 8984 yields 7.14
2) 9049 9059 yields 7.2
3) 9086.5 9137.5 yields 7.19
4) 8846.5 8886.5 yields 7.11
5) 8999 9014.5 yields 7.11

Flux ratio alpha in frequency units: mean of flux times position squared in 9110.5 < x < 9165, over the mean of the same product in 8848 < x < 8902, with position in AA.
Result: 1.08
